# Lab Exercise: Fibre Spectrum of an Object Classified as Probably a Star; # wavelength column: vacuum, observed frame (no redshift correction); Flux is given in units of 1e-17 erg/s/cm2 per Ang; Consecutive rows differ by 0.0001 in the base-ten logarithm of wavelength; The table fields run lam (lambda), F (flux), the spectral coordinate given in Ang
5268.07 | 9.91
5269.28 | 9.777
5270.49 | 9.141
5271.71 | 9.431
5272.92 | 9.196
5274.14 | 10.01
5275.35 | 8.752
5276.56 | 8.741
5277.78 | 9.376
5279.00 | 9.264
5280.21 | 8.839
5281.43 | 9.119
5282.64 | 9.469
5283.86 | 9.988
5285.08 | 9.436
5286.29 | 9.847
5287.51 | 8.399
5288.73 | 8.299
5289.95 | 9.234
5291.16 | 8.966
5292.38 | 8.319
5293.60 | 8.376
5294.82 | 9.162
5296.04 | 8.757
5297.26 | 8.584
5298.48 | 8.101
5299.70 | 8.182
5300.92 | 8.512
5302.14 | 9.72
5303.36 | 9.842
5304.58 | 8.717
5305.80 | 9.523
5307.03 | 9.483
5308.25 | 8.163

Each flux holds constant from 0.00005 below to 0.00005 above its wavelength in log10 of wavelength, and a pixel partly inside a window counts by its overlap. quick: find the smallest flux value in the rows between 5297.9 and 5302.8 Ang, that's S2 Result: 8.101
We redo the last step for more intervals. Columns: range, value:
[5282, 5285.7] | 9.436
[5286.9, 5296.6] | 8.299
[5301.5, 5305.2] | 8.717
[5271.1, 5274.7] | 9.196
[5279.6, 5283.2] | 8.839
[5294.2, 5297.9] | 8.584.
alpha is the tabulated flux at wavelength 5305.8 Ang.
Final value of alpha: 9.523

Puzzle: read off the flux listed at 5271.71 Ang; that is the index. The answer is 9.431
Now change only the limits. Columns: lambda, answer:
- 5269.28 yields 9.777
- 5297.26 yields 8.584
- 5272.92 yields 9.196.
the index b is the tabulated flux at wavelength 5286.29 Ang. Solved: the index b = 9.847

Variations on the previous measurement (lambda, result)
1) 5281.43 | 9.119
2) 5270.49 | 9.141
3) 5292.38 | 8.319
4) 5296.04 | 8.757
